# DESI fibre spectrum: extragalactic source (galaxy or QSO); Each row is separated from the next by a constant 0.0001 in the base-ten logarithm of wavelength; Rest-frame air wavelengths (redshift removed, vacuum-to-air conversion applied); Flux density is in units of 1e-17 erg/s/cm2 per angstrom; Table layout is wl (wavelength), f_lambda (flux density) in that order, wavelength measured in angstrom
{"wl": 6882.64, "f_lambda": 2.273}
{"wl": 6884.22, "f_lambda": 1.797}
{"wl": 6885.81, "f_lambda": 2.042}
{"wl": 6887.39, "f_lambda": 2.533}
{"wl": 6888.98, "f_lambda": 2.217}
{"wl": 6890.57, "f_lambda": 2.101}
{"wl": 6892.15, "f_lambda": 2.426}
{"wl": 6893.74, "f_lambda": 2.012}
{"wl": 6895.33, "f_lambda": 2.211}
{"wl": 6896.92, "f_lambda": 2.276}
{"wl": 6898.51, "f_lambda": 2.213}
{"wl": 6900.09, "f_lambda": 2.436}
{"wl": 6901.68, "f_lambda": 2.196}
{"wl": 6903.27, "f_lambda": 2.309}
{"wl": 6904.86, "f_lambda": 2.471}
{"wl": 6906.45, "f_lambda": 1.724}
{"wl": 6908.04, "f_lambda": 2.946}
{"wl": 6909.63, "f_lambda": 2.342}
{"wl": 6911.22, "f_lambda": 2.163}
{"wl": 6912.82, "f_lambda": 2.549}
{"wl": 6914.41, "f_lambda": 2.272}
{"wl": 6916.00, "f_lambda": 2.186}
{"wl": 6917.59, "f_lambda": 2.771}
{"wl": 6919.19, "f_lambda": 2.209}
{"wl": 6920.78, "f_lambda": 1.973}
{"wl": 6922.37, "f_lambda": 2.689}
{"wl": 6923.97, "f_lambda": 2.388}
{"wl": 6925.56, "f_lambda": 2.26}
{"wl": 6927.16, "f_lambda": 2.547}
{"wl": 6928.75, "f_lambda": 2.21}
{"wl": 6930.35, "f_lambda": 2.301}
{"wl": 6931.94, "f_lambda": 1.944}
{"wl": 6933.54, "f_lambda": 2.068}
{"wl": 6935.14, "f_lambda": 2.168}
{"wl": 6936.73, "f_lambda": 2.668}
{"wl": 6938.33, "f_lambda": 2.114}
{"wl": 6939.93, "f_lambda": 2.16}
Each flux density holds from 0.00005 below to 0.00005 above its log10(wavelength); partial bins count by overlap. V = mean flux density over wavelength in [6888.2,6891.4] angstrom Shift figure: 2.16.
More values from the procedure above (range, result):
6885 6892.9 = 2.26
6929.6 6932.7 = 2.13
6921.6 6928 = 2.47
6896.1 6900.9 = 2.31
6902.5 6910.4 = 2.36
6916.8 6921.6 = 2.32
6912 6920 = 2.39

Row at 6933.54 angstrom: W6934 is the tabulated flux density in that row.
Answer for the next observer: 2.068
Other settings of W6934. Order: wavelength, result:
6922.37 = 2.689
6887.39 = 2.533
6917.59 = 2.771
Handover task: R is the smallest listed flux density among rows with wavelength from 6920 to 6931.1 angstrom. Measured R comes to 1.973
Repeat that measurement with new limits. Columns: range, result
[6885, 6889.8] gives 2.042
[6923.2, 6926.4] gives 2.26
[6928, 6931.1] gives 2.21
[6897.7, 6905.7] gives 2.196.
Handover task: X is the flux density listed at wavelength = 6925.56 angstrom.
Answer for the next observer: 2.26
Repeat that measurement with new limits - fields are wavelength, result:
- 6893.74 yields 2.012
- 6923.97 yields 2.388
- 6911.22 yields 2.163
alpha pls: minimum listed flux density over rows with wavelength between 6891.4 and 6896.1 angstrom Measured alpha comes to 2.012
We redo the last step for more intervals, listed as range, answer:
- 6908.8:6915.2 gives 2.163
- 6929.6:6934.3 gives 1.944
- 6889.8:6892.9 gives 2.101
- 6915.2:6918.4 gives 2.186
